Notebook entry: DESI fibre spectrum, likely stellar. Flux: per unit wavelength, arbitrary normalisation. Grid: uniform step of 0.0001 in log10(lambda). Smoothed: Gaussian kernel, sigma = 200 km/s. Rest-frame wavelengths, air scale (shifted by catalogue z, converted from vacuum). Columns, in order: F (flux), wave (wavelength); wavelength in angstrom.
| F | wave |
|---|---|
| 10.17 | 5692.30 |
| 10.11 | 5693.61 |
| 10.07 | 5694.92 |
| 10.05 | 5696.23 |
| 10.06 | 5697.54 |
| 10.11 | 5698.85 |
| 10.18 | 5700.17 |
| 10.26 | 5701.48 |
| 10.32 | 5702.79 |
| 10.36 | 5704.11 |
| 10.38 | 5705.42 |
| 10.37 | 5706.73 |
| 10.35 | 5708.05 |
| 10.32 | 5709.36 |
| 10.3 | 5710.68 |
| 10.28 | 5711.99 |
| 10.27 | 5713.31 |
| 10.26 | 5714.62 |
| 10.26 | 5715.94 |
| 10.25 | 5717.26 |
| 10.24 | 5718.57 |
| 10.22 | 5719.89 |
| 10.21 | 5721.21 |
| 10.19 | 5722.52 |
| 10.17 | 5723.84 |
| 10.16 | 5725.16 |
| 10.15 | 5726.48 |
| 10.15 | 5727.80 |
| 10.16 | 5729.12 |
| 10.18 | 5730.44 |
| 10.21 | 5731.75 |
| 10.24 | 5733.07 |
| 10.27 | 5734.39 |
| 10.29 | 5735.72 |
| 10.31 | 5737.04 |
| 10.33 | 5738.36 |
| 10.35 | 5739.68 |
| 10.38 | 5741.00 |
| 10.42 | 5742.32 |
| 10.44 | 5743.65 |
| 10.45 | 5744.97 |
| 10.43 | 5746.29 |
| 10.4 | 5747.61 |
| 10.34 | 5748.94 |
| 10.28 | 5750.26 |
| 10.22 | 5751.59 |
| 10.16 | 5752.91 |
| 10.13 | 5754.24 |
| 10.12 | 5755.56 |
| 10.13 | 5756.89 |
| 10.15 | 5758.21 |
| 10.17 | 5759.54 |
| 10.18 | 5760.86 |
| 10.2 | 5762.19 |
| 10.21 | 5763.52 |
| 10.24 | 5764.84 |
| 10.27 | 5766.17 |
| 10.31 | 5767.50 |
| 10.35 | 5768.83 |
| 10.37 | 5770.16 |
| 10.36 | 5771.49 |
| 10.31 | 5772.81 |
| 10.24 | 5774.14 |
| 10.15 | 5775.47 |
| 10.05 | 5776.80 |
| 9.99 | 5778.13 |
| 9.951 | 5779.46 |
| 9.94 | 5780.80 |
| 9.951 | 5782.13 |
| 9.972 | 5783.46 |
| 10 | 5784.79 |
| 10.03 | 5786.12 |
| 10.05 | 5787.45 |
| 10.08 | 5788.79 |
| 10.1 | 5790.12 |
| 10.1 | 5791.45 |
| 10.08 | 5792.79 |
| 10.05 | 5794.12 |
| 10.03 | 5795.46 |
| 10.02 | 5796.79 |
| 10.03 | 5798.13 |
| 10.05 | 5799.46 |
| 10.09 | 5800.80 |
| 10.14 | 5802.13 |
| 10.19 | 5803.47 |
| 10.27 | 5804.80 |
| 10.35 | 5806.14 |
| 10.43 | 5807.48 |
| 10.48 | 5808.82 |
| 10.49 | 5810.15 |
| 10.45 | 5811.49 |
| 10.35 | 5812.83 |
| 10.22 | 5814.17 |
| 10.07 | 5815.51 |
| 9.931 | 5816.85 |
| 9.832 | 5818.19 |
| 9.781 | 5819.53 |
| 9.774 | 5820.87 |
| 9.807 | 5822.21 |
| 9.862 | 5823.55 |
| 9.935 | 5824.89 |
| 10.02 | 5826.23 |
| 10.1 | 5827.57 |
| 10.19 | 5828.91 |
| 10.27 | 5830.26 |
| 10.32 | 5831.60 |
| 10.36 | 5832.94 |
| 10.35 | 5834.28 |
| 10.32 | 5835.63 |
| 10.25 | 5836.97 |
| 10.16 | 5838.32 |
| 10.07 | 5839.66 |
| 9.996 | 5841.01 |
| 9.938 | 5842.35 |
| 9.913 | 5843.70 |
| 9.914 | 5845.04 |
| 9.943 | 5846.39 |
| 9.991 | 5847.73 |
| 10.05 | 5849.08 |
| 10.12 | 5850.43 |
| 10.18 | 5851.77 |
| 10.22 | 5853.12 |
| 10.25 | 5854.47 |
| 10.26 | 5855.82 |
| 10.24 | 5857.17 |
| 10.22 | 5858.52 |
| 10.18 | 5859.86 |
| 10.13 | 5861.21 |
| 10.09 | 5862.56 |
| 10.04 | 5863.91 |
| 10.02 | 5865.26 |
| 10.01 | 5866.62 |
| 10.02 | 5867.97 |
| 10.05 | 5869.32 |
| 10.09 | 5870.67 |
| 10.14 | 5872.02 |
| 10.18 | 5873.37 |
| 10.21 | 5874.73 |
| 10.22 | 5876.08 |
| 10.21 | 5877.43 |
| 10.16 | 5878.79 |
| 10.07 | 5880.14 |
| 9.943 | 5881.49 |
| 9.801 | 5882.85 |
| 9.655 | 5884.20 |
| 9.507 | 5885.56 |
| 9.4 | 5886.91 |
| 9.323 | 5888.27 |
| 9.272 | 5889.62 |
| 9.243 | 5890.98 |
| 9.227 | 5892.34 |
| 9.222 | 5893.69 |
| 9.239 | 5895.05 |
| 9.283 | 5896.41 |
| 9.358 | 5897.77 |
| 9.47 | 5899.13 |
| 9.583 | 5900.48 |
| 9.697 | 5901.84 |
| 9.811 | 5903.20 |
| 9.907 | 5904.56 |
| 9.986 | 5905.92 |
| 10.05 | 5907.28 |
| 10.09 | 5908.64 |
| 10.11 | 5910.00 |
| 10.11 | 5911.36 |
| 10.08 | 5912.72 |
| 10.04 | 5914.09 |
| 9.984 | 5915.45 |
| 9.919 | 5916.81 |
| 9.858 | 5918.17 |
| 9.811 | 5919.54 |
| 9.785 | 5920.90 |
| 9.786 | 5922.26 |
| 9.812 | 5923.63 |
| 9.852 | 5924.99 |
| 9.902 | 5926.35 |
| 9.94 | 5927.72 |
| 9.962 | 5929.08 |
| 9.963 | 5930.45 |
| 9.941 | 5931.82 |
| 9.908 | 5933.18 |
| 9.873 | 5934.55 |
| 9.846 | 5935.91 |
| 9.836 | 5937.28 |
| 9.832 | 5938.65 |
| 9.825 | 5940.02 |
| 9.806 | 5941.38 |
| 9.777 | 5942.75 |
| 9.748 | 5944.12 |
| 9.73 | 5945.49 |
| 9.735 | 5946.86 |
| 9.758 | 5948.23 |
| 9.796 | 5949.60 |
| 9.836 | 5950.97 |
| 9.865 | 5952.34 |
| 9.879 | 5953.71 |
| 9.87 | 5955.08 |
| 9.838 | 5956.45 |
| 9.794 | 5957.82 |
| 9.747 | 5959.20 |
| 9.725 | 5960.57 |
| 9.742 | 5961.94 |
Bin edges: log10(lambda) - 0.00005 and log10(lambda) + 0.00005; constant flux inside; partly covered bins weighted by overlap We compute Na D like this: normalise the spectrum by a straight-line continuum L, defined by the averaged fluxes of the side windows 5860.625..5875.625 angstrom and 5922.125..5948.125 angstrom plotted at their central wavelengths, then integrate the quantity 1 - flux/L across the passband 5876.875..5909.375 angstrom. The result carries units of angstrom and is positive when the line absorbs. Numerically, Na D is 1.14 angstrom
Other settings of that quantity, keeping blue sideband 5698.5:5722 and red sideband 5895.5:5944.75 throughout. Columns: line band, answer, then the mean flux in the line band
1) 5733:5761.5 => -0.2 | 10.3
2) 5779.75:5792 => 0.1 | 10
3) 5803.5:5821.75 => -0.2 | 10.2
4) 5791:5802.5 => 0.0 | 10.1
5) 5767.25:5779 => -0.1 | 10.2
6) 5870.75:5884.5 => -0.2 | 10.1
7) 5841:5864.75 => -0.3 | 10.1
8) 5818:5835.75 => 0.0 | 10.1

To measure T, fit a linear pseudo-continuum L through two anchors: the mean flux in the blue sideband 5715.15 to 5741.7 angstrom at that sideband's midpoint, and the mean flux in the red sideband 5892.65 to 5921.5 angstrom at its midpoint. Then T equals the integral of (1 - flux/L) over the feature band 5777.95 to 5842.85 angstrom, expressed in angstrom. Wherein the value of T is -0.54 angstrom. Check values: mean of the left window 10.2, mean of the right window 9.77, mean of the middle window 10.1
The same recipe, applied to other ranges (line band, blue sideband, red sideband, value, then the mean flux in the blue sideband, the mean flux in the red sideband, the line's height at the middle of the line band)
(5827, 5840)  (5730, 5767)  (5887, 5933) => -0.33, 10.3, 9.74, 9.99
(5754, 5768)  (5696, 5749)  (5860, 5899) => -0.06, 10.3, 9.79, 10.2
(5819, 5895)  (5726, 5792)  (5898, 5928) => 0.16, 10.2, 9.88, 10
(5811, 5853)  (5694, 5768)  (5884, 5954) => -0.41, 10.2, 9.75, 9.98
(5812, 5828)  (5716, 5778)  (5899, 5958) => 0.19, 10.2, 9.87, 10.1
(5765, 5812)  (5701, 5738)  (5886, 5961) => -0.35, 10.3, 9.76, 10.1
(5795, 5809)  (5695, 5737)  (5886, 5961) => -0.20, 10.2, 9.76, 10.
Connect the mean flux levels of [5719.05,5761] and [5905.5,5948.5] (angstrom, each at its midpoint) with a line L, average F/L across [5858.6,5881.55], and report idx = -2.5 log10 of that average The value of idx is -0.01 mag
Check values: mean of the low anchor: 10.3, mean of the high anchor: 9.9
